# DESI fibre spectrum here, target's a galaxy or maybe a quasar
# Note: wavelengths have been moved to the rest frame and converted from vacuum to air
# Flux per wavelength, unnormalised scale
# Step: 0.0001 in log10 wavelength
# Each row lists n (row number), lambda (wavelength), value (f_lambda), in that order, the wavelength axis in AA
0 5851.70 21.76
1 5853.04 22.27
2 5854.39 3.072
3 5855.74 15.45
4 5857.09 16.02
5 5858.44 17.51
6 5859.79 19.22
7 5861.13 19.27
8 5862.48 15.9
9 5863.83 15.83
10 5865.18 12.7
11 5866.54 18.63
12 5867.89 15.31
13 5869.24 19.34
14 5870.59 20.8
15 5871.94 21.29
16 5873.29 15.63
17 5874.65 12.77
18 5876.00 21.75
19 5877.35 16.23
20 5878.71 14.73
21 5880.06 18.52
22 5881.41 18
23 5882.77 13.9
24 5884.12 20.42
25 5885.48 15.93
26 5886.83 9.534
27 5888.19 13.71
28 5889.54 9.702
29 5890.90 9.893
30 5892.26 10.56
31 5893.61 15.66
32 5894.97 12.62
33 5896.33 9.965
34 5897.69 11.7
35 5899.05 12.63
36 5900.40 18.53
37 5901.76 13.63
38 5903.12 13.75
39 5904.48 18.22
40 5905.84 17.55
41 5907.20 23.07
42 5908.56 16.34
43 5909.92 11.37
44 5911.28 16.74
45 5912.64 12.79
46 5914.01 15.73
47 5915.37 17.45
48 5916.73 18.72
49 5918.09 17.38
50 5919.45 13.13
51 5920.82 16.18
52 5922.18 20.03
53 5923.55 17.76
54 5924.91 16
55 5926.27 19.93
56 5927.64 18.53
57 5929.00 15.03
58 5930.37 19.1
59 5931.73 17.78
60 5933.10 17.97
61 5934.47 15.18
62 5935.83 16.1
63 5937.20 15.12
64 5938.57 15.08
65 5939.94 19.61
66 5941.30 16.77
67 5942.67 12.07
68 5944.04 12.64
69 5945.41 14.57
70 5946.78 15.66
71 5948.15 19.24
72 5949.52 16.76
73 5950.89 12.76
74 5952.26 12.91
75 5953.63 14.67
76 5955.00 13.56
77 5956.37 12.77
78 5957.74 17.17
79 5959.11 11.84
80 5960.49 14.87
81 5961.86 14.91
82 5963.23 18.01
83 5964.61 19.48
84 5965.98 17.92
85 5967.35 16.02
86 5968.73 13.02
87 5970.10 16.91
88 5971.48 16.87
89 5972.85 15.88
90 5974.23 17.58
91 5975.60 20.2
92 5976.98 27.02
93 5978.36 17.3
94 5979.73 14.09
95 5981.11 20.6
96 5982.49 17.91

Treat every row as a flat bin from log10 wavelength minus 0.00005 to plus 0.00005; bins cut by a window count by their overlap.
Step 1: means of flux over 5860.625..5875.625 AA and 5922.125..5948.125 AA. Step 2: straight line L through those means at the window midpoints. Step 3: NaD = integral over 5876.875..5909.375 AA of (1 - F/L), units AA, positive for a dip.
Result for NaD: 4.11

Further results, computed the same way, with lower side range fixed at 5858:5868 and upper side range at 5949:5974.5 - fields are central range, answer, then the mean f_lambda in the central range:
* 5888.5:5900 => 3.2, 11.8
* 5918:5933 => -1.3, 17.4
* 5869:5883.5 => -0.7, 17.5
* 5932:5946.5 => 0.2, 15.6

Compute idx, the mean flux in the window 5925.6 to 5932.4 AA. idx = 18.1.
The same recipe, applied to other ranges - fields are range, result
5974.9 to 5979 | 21.5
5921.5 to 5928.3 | 18.4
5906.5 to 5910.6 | 16.9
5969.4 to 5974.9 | 16.8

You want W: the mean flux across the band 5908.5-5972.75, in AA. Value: 16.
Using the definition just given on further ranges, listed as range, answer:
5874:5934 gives 15.7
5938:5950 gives 15.8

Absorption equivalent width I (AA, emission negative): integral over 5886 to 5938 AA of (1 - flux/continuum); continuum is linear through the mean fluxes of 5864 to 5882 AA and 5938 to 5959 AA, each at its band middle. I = 2.1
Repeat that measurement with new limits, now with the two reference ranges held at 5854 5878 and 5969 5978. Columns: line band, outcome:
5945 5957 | 2.3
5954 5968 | 2.2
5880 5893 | 2.5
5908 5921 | 1.5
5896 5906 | 1.6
